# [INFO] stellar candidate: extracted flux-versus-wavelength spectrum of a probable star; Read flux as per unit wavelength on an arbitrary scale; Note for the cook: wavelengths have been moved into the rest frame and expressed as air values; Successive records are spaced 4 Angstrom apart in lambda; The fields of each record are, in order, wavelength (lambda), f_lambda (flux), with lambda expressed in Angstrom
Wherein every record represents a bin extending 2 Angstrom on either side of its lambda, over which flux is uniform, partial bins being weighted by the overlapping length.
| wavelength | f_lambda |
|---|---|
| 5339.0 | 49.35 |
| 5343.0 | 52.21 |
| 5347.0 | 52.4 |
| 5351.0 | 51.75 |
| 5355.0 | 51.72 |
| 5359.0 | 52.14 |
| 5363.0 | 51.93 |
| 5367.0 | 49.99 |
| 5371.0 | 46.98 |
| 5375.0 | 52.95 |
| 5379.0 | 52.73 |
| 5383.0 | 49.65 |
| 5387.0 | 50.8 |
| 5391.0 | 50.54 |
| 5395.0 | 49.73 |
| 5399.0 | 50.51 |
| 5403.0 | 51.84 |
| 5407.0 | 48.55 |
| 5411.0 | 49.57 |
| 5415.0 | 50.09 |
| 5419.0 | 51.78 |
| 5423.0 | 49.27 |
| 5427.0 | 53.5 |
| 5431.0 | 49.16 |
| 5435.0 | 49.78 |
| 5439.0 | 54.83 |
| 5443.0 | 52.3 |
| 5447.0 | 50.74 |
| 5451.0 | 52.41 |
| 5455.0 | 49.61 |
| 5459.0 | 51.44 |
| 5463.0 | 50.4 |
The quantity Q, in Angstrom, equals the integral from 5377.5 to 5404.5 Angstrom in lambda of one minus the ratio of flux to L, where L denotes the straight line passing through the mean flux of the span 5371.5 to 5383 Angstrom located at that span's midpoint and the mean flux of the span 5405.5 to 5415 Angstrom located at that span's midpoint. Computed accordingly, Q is -0.1 Angstrom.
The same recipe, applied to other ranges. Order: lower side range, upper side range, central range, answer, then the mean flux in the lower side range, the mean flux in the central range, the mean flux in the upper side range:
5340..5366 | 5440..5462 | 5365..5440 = 1.5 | 51.8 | 50.6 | 51.4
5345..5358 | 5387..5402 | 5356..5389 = 0.2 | 52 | 50.9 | 50.4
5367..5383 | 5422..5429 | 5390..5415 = 0.5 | 50.6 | 50.1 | 51.7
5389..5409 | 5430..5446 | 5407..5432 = 0.2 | 50.2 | 50.5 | 51.6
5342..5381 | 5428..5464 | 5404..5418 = 0.4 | 51.5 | 49.7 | 51.3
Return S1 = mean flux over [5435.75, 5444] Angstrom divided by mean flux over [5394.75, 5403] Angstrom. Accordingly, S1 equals 1.05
